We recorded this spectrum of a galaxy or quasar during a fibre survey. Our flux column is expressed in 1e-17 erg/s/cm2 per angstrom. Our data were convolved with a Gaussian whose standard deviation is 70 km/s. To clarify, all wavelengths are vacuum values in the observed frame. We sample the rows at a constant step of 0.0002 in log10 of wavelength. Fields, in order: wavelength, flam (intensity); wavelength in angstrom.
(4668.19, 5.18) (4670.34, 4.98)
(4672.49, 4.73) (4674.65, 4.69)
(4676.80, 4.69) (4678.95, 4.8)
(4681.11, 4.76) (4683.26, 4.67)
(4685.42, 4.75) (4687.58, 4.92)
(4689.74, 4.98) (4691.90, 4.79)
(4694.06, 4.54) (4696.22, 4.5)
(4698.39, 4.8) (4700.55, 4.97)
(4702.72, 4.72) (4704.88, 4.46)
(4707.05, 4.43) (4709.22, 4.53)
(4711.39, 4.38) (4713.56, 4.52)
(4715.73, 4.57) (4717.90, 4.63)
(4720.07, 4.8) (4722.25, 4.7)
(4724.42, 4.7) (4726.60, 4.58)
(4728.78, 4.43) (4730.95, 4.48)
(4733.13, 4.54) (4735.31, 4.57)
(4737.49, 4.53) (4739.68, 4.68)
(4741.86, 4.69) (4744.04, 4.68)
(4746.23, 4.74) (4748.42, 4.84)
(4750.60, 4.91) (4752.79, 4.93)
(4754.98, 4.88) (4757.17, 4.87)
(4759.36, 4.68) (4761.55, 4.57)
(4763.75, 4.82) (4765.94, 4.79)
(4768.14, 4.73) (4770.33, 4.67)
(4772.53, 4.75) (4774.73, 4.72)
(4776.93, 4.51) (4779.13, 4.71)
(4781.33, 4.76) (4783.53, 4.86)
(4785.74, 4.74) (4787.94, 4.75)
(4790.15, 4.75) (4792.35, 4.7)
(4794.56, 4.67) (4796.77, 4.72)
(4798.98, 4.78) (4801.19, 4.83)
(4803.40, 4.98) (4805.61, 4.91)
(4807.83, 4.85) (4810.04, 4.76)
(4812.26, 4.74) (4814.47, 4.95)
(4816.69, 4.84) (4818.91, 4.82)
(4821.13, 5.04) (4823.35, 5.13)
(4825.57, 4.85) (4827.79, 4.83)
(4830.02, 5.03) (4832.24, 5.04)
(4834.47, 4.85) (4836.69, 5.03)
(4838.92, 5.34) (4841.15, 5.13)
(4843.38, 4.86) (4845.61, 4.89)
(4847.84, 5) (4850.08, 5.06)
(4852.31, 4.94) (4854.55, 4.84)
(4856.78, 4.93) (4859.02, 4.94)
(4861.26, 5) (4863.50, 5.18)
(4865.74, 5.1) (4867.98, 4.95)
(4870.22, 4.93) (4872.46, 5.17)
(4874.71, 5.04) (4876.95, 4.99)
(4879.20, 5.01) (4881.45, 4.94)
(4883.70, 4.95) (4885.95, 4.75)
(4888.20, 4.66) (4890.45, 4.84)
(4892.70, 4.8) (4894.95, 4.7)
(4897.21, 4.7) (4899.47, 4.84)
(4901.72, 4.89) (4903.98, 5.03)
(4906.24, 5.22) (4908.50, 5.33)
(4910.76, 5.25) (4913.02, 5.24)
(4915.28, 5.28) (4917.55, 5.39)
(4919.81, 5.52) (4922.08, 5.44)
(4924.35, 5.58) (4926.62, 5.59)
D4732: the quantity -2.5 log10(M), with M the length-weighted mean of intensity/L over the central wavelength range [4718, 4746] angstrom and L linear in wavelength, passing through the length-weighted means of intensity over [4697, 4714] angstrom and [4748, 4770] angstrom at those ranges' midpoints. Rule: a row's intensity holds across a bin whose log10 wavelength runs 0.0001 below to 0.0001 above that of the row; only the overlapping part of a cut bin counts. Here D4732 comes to 0.018 mag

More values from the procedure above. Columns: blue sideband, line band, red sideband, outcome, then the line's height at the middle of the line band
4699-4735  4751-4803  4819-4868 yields 0.01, 4.78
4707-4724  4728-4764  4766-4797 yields -0.01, 4.65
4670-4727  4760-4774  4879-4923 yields 0.02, 4.8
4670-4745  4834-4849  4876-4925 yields -0.02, 4.93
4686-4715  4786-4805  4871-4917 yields 0.01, 4.82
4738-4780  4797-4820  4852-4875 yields 0.01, 4.87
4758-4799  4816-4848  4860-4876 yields -0.01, 4.92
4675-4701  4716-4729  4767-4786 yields 0.02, 4.74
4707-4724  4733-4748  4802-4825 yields 0.00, 4.67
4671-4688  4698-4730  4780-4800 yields 0.03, 4.75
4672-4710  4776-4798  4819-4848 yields 0.04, 4.9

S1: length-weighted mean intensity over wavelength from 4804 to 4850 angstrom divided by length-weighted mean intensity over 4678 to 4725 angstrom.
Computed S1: 1.1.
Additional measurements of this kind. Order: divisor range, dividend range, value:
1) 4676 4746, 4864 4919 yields 1.08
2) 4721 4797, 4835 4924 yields 1.07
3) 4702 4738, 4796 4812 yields 1.06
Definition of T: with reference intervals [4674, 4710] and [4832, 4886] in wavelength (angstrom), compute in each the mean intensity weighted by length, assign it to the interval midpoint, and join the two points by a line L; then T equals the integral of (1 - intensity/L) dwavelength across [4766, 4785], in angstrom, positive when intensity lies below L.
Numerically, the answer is 0.53 angstrom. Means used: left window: 4.71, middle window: 4.72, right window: 5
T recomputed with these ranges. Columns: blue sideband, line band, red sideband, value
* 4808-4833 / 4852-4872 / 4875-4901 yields -0.49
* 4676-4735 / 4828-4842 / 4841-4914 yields -0.46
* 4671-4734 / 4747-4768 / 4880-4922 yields -0.19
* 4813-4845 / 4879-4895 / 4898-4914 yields 0.77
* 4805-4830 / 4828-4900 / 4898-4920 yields 1.21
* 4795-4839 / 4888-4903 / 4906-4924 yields 1.36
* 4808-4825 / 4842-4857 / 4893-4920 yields 0.10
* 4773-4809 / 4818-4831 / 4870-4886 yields -0.27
